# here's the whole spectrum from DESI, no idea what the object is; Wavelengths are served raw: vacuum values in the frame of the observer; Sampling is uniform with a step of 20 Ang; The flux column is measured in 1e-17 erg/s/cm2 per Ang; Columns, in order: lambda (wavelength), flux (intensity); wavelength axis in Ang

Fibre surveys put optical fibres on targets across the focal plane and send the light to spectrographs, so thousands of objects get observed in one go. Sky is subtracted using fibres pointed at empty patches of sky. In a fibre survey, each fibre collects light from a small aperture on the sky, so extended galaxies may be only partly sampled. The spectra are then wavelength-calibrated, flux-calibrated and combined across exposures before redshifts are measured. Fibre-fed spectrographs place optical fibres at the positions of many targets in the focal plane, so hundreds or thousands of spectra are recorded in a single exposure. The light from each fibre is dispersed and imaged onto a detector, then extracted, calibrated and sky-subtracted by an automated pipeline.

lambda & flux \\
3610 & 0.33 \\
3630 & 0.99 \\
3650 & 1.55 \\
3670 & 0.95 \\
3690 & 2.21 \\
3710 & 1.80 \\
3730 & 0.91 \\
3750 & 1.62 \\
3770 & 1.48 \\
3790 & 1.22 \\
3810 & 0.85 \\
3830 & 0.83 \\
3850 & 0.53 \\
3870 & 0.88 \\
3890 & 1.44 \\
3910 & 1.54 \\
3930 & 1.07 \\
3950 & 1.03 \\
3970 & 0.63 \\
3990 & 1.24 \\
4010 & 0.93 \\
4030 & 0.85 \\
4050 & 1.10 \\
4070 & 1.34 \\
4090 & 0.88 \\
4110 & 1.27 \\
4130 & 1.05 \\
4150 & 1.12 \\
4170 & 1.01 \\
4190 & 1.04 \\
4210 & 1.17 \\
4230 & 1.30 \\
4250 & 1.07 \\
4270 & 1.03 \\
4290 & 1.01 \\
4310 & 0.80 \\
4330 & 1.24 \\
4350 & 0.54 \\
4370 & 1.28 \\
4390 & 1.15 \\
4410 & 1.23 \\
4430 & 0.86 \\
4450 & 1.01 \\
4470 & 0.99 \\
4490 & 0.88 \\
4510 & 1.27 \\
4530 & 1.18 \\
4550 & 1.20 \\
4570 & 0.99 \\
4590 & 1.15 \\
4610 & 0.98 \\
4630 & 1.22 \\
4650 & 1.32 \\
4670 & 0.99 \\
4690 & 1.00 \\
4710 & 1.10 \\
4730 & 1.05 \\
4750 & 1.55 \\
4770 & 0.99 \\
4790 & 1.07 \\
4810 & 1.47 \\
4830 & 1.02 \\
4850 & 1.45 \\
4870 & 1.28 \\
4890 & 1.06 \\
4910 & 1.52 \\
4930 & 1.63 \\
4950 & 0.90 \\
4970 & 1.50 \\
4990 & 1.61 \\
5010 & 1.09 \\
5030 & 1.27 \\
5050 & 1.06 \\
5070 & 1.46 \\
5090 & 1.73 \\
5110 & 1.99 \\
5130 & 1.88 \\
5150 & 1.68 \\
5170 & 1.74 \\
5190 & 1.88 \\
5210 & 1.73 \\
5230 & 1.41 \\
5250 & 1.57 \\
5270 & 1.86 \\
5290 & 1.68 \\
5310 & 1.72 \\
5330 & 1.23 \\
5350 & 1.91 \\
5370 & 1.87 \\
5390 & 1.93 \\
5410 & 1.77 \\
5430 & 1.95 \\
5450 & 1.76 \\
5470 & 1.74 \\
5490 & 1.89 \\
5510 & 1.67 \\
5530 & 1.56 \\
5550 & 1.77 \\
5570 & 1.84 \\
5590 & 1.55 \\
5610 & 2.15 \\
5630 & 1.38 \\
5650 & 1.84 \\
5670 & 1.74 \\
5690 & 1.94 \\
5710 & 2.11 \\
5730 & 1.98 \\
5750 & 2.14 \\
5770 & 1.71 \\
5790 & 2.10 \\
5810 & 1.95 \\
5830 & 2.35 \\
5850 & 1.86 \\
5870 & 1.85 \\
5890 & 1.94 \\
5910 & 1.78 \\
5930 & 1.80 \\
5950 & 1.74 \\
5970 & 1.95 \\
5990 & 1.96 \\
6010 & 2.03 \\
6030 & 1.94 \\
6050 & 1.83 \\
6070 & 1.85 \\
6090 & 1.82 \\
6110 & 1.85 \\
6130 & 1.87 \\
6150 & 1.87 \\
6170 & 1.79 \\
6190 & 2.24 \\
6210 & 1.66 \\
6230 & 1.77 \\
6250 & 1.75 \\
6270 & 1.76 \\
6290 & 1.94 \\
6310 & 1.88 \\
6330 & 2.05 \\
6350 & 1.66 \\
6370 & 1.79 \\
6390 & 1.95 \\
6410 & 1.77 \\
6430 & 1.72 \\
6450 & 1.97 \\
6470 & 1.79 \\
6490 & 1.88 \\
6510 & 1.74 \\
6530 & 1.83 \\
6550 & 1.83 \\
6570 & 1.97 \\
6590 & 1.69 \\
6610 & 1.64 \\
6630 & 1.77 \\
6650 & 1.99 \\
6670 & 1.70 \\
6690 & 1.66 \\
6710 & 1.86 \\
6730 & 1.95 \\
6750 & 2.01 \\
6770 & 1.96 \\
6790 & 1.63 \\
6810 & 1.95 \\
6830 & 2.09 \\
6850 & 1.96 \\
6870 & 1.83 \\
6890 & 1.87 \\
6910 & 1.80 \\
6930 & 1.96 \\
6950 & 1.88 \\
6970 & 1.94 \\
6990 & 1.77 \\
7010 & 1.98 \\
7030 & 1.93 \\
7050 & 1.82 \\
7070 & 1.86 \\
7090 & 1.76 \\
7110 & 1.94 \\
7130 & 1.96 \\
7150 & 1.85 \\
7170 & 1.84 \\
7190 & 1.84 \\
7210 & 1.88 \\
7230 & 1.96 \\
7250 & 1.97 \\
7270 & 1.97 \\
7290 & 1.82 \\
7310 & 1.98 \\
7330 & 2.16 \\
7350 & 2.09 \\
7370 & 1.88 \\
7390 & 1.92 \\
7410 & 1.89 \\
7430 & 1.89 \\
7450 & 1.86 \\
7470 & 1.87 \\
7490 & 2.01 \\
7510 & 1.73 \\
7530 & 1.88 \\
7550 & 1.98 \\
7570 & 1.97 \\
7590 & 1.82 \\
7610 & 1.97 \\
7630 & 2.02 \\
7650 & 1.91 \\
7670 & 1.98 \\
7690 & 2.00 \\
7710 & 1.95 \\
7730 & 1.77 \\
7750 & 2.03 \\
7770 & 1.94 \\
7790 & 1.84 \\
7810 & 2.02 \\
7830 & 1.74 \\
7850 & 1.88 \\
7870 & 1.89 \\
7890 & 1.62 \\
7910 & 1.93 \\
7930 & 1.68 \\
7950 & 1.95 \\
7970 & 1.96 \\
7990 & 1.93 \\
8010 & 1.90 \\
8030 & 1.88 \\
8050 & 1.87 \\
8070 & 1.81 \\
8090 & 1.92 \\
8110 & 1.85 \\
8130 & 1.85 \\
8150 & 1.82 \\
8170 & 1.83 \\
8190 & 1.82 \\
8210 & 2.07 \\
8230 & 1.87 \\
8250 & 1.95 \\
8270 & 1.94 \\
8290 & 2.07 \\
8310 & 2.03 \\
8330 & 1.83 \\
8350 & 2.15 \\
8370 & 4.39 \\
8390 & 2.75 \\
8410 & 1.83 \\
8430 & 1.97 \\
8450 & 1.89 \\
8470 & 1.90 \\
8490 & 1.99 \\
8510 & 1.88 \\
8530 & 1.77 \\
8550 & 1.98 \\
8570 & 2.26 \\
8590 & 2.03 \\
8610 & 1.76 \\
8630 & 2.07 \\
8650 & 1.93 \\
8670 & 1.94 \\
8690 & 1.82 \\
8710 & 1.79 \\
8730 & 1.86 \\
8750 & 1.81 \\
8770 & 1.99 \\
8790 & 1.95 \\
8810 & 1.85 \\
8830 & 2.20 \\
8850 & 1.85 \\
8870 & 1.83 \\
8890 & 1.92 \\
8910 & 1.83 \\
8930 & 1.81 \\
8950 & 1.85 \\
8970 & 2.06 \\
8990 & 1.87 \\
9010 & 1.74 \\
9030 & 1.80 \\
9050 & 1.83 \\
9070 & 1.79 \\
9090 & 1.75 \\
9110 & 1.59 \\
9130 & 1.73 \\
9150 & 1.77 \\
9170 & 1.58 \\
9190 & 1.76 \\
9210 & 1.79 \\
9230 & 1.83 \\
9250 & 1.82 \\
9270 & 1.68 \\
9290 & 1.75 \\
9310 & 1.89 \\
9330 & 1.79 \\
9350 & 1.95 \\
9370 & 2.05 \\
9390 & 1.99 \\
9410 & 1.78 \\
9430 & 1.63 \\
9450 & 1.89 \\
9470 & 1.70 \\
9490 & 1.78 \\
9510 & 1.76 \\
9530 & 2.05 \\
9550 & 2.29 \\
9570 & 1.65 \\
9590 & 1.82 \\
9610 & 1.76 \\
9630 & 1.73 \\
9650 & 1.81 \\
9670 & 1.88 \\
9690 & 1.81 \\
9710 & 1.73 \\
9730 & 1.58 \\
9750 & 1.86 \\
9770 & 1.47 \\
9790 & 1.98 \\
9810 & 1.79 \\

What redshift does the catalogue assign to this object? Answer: 0.274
